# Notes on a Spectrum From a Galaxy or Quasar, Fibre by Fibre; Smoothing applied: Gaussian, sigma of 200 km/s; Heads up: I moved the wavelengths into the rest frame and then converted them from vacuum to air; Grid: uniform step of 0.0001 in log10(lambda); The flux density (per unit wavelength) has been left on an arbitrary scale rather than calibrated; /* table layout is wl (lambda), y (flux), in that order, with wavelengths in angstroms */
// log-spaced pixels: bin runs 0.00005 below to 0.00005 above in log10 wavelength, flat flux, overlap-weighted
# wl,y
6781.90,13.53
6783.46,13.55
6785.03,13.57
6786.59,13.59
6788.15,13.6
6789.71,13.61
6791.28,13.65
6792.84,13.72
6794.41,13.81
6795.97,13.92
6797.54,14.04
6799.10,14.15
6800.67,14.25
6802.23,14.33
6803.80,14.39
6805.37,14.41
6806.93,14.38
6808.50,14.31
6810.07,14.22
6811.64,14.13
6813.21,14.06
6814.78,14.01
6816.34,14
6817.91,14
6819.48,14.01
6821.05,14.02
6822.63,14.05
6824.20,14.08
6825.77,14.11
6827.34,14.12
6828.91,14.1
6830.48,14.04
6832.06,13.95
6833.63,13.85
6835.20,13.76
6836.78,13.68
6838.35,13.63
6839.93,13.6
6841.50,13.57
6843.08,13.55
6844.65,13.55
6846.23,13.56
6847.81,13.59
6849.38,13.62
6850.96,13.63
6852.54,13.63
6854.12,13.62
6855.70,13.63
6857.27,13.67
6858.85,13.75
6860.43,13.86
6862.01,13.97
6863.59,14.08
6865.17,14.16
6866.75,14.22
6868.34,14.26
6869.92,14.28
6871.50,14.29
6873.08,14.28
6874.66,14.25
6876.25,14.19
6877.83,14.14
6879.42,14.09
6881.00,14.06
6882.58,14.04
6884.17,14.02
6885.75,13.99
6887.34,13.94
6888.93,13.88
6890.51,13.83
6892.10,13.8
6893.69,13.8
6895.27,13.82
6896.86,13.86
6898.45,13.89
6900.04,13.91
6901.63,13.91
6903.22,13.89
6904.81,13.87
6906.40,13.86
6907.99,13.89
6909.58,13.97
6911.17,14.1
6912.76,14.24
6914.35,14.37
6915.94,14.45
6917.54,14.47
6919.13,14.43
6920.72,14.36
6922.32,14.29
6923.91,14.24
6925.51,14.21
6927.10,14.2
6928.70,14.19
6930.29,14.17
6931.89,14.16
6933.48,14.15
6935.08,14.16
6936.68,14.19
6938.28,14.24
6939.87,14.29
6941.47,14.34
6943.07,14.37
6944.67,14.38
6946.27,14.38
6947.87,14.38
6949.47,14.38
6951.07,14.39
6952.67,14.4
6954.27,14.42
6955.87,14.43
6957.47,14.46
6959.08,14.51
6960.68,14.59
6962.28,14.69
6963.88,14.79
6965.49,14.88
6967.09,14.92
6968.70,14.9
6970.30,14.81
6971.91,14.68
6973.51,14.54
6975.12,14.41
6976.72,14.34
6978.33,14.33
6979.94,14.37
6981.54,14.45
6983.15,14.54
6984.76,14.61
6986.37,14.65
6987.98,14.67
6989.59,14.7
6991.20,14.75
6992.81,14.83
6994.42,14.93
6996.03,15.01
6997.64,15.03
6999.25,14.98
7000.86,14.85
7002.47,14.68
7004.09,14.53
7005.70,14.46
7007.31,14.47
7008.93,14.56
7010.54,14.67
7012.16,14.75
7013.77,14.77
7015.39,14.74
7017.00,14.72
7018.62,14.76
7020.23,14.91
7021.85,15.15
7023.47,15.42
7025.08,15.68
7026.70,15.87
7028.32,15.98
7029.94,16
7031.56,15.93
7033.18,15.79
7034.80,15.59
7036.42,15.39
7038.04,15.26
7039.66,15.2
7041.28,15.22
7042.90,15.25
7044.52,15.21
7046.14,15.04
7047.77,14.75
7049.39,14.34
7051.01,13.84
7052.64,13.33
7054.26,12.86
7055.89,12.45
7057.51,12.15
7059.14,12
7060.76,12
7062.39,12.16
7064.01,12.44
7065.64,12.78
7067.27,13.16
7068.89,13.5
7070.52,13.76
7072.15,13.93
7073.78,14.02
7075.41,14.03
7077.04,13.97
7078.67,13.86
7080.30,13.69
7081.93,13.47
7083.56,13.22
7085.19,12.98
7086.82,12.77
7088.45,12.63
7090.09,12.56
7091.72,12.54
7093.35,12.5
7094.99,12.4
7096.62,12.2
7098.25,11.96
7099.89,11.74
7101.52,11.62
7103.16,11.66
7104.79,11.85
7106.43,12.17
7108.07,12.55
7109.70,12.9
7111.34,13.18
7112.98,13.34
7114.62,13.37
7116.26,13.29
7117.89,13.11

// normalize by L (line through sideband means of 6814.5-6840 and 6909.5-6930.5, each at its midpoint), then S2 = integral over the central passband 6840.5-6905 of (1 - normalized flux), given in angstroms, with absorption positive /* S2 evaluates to 0.97 angstroms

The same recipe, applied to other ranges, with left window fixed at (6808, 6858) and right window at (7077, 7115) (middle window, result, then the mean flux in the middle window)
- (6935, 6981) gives -4.1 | 14.5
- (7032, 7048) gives -2.9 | 15.3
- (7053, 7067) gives 0.5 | 12.4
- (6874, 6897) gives -0.6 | 14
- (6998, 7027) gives -4.0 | 14.9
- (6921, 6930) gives -0.5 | 14.2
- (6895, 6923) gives -1.2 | 14.1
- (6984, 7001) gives -2.2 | 14.8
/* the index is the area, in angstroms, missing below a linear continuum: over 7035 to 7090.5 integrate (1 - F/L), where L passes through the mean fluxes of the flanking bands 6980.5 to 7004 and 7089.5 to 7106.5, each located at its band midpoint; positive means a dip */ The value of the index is -2.8 angstroms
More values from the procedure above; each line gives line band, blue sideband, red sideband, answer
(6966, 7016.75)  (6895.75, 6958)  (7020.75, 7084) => -1.7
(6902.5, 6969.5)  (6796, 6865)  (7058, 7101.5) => -4.2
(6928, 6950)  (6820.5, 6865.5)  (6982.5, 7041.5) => 0.3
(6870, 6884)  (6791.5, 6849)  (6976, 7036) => 0.1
